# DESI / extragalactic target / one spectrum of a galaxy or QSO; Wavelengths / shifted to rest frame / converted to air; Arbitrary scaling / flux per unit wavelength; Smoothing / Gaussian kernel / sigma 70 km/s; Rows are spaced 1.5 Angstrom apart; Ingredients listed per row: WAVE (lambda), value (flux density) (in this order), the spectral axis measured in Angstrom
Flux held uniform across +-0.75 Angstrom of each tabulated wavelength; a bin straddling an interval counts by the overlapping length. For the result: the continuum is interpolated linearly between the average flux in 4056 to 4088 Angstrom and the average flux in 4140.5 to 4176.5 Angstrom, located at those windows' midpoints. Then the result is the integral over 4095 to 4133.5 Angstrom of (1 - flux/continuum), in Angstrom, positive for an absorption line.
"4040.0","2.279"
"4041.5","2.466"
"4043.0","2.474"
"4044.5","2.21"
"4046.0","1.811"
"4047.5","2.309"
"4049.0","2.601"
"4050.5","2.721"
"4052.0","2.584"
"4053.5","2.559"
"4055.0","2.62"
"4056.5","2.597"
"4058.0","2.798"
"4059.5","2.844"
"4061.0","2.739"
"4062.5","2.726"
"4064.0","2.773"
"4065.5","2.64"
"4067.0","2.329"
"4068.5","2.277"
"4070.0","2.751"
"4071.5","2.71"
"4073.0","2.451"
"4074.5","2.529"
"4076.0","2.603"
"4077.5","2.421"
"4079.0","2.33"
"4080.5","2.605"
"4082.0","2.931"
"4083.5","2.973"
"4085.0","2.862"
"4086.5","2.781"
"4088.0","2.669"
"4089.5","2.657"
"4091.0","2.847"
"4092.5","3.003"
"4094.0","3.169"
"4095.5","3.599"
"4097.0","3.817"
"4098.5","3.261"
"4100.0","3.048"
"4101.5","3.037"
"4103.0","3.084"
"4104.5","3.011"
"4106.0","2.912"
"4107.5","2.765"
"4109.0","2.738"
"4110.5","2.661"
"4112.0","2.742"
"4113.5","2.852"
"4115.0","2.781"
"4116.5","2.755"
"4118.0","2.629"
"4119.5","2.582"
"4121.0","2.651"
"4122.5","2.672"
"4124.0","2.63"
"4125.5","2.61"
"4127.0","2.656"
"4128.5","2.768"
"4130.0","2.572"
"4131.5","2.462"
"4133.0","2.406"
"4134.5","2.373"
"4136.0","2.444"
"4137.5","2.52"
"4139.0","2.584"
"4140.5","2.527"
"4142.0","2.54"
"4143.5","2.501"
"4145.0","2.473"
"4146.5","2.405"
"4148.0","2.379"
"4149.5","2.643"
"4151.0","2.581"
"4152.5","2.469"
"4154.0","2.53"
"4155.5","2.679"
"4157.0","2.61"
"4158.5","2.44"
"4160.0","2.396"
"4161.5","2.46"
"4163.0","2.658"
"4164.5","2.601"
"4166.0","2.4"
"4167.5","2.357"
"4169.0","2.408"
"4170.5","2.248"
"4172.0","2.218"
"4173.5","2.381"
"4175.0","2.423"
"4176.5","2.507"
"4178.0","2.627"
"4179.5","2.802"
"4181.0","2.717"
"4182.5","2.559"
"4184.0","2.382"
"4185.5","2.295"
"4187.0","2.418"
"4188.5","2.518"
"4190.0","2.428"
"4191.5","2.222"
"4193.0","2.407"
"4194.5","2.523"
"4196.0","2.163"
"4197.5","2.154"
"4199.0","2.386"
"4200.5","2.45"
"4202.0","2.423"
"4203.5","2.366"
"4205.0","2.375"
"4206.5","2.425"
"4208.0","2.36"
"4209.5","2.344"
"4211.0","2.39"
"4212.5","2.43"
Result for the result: -4.0 Angstrom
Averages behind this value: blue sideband 2.65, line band 2.83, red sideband 2.47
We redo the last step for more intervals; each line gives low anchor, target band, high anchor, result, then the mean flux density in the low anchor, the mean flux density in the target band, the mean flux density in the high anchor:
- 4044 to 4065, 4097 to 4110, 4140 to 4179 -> -2.55 Angstrom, 2.57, 3.02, 2.48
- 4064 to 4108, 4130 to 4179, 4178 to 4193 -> 2.13 Angstrom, 2.83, 2.48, 2.49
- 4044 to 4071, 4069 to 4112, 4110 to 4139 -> -4.55 Angstrom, 2.55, 2.86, 2.62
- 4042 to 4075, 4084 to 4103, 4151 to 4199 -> -4.10 Angstrom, 2.55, 3.06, 2.45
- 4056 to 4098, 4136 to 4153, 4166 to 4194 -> 0.30 Angstrom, 2.77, 2.51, 2.44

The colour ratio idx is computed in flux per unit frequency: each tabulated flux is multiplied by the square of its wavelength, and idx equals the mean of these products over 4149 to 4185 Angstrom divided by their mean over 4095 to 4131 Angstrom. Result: 0.9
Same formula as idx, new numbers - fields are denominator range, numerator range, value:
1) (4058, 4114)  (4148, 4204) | 0.91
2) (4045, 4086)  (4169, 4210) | 0.99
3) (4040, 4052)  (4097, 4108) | 1.33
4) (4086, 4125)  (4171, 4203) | 0.87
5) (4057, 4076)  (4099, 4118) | 1.11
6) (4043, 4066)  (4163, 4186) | 1.02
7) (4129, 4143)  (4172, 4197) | 1.00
